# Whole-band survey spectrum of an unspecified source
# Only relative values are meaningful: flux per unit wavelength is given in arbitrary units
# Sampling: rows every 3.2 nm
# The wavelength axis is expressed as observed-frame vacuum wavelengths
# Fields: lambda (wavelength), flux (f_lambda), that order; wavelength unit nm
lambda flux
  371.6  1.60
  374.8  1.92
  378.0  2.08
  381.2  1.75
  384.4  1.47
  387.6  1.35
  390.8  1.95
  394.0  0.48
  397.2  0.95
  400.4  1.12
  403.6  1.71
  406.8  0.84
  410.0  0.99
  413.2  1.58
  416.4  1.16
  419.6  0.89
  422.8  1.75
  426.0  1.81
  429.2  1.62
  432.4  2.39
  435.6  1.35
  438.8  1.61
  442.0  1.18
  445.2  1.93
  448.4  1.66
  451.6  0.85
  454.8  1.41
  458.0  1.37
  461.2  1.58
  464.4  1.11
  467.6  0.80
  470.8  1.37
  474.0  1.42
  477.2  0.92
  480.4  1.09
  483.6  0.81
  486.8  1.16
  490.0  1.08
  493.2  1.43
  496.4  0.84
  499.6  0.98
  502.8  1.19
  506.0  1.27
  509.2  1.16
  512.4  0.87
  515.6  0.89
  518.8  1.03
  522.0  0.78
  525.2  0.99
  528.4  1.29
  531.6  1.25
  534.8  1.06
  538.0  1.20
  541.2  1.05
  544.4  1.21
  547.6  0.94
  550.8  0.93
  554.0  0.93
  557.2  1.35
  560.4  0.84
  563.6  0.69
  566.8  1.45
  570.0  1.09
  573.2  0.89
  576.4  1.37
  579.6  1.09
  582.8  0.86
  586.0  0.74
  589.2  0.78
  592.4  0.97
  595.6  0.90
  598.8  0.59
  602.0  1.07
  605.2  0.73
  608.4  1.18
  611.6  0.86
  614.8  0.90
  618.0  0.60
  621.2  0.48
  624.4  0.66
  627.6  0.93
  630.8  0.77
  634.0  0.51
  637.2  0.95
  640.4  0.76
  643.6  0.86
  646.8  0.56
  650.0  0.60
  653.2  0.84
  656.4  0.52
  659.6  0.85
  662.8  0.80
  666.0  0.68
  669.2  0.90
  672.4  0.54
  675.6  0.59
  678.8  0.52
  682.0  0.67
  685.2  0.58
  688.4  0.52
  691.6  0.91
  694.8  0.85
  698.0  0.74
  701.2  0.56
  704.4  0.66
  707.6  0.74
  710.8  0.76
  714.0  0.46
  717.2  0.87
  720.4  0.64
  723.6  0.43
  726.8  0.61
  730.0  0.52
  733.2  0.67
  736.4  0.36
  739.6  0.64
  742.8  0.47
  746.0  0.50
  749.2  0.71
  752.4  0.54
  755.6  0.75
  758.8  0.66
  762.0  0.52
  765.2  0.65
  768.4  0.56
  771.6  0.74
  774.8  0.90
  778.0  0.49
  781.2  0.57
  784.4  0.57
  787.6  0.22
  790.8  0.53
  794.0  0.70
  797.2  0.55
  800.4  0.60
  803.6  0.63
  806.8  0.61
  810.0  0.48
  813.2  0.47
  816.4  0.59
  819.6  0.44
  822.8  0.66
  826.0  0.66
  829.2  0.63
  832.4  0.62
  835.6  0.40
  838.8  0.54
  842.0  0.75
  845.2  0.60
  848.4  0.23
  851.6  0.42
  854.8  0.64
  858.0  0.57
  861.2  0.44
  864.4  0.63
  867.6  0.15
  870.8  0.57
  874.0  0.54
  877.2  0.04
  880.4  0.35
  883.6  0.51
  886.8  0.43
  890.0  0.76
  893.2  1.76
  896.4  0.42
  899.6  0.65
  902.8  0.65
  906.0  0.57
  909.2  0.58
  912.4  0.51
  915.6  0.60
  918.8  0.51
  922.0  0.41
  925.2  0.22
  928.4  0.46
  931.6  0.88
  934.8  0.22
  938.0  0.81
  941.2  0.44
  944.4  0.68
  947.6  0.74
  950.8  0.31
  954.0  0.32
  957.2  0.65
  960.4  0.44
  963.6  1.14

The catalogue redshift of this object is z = 1.590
